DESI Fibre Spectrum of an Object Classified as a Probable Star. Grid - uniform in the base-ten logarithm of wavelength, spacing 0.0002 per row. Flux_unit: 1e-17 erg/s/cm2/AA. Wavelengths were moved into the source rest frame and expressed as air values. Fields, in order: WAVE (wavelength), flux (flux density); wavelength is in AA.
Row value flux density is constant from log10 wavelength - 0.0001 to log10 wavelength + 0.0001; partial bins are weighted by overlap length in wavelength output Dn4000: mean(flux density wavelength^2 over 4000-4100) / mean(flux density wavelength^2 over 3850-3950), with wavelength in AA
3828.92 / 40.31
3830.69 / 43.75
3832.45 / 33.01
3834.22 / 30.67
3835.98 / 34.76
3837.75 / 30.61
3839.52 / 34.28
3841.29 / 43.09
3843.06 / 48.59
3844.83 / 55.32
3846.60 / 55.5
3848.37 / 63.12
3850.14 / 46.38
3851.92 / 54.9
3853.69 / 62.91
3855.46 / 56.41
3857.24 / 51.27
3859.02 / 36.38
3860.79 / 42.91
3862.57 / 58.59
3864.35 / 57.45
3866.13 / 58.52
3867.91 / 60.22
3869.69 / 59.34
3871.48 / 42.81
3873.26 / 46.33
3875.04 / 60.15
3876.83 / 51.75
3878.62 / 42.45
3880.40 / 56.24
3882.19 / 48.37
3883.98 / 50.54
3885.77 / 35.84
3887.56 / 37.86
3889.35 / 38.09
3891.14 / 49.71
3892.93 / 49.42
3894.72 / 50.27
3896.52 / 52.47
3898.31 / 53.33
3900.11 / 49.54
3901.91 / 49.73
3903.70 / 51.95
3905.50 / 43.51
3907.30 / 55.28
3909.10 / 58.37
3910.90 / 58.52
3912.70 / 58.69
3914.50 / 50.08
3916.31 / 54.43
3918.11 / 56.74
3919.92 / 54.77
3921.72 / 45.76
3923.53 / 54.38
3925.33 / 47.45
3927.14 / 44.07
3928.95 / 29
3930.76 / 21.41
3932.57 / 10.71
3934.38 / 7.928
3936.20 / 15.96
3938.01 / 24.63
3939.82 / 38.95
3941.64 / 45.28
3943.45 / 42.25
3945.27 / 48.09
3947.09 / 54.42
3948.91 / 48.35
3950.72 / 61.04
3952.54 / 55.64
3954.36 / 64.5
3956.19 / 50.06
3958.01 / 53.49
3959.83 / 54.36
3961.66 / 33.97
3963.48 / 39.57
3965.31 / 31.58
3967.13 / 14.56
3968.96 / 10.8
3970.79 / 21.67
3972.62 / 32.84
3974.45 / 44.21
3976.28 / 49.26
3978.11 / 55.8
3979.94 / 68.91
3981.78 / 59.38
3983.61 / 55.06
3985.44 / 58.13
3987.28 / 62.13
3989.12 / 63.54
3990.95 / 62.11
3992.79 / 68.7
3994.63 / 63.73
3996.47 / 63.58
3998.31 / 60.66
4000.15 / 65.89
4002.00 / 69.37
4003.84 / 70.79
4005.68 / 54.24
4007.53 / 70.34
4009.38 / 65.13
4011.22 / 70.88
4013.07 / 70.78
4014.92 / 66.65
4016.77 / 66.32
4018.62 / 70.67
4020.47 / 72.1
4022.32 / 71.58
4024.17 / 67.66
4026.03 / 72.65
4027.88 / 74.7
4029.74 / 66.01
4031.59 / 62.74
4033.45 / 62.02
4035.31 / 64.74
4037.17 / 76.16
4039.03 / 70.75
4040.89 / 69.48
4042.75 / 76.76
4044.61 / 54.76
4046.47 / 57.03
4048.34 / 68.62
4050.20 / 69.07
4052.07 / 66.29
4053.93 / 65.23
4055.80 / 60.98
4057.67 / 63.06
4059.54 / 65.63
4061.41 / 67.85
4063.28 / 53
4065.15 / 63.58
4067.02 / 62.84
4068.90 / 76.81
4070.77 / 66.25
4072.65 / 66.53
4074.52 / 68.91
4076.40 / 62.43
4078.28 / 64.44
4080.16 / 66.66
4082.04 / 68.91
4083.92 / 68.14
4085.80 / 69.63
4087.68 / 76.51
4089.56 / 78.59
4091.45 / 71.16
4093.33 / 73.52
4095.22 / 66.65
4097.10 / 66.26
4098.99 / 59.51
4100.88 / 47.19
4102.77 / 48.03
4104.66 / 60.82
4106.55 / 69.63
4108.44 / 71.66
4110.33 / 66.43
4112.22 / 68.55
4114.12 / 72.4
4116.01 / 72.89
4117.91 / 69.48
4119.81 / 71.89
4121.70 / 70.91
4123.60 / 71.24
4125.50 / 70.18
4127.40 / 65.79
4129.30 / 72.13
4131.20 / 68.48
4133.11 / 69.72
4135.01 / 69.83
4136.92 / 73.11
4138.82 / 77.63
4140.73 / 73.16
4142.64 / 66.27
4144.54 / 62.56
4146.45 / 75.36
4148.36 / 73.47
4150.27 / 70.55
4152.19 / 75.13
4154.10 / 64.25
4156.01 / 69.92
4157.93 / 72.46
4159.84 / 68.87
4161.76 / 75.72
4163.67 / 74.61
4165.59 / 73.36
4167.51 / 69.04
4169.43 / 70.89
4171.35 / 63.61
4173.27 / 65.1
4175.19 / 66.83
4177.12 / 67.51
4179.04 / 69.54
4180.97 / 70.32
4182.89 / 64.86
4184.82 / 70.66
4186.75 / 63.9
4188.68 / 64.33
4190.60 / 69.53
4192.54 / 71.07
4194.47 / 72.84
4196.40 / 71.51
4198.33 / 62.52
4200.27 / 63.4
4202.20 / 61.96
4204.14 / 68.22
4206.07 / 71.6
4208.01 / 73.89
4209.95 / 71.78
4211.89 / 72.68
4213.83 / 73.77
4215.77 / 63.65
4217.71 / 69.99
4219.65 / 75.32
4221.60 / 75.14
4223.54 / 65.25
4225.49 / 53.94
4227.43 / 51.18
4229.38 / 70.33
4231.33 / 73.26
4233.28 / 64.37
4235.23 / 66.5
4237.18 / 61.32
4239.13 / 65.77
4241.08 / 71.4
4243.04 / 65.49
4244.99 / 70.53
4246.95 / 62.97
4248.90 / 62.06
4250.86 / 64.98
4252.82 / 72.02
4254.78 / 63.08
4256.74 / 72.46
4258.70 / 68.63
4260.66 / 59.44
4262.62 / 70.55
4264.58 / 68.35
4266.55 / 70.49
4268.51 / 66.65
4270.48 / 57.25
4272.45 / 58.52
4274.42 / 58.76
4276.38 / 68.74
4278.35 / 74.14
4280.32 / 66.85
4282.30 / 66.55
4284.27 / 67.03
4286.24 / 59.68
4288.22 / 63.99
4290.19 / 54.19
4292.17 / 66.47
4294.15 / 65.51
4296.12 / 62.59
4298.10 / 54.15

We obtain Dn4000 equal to 1.55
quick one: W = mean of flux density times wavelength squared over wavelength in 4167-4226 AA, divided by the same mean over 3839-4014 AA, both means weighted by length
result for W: 1.6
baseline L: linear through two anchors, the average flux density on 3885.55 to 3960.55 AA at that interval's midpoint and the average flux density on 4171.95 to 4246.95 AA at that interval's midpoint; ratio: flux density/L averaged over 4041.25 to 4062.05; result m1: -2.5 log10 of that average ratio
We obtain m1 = -0.171 mag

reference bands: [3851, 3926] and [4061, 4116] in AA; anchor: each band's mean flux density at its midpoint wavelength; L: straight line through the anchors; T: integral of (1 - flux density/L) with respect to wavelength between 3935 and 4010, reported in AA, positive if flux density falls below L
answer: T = 9.73 AA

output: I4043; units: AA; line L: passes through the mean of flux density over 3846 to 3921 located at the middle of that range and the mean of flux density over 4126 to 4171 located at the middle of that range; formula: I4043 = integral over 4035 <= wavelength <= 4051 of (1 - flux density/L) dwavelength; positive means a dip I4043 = -1.1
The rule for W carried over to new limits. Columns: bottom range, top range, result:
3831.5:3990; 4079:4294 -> 1.67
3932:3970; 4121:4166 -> 2.02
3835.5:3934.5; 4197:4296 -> 1.64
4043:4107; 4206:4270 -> 1.12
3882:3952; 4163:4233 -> 1.75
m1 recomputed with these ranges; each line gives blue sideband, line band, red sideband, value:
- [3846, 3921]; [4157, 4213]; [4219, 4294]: -0.10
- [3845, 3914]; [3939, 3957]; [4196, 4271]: 0.07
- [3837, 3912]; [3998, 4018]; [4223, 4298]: -0.20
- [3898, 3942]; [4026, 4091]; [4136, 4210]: -0.17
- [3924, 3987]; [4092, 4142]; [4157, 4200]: -0.11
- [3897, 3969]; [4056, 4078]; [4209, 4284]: -0.21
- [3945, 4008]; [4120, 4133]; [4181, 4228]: -0.12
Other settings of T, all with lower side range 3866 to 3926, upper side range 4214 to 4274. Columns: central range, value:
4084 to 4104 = -2.1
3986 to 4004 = -3.1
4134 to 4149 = -2.4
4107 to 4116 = -1.5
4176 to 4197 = -1.7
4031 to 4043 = -2.4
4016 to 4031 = -3.6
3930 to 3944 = 7.2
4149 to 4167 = -2.7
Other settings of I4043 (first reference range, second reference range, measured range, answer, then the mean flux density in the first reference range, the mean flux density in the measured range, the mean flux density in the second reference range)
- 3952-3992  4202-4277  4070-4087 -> -3.69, 47.3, 67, 66.8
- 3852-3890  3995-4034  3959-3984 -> 8.78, 50.4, 40.5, 67.4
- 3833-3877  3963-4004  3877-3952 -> 7.98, 49.5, 45.1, 51.7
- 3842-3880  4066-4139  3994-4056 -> -3.78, 52.9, 67.1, 68.2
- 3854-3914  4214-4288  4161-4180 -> -2.07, 50.8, 69.6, 66.1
